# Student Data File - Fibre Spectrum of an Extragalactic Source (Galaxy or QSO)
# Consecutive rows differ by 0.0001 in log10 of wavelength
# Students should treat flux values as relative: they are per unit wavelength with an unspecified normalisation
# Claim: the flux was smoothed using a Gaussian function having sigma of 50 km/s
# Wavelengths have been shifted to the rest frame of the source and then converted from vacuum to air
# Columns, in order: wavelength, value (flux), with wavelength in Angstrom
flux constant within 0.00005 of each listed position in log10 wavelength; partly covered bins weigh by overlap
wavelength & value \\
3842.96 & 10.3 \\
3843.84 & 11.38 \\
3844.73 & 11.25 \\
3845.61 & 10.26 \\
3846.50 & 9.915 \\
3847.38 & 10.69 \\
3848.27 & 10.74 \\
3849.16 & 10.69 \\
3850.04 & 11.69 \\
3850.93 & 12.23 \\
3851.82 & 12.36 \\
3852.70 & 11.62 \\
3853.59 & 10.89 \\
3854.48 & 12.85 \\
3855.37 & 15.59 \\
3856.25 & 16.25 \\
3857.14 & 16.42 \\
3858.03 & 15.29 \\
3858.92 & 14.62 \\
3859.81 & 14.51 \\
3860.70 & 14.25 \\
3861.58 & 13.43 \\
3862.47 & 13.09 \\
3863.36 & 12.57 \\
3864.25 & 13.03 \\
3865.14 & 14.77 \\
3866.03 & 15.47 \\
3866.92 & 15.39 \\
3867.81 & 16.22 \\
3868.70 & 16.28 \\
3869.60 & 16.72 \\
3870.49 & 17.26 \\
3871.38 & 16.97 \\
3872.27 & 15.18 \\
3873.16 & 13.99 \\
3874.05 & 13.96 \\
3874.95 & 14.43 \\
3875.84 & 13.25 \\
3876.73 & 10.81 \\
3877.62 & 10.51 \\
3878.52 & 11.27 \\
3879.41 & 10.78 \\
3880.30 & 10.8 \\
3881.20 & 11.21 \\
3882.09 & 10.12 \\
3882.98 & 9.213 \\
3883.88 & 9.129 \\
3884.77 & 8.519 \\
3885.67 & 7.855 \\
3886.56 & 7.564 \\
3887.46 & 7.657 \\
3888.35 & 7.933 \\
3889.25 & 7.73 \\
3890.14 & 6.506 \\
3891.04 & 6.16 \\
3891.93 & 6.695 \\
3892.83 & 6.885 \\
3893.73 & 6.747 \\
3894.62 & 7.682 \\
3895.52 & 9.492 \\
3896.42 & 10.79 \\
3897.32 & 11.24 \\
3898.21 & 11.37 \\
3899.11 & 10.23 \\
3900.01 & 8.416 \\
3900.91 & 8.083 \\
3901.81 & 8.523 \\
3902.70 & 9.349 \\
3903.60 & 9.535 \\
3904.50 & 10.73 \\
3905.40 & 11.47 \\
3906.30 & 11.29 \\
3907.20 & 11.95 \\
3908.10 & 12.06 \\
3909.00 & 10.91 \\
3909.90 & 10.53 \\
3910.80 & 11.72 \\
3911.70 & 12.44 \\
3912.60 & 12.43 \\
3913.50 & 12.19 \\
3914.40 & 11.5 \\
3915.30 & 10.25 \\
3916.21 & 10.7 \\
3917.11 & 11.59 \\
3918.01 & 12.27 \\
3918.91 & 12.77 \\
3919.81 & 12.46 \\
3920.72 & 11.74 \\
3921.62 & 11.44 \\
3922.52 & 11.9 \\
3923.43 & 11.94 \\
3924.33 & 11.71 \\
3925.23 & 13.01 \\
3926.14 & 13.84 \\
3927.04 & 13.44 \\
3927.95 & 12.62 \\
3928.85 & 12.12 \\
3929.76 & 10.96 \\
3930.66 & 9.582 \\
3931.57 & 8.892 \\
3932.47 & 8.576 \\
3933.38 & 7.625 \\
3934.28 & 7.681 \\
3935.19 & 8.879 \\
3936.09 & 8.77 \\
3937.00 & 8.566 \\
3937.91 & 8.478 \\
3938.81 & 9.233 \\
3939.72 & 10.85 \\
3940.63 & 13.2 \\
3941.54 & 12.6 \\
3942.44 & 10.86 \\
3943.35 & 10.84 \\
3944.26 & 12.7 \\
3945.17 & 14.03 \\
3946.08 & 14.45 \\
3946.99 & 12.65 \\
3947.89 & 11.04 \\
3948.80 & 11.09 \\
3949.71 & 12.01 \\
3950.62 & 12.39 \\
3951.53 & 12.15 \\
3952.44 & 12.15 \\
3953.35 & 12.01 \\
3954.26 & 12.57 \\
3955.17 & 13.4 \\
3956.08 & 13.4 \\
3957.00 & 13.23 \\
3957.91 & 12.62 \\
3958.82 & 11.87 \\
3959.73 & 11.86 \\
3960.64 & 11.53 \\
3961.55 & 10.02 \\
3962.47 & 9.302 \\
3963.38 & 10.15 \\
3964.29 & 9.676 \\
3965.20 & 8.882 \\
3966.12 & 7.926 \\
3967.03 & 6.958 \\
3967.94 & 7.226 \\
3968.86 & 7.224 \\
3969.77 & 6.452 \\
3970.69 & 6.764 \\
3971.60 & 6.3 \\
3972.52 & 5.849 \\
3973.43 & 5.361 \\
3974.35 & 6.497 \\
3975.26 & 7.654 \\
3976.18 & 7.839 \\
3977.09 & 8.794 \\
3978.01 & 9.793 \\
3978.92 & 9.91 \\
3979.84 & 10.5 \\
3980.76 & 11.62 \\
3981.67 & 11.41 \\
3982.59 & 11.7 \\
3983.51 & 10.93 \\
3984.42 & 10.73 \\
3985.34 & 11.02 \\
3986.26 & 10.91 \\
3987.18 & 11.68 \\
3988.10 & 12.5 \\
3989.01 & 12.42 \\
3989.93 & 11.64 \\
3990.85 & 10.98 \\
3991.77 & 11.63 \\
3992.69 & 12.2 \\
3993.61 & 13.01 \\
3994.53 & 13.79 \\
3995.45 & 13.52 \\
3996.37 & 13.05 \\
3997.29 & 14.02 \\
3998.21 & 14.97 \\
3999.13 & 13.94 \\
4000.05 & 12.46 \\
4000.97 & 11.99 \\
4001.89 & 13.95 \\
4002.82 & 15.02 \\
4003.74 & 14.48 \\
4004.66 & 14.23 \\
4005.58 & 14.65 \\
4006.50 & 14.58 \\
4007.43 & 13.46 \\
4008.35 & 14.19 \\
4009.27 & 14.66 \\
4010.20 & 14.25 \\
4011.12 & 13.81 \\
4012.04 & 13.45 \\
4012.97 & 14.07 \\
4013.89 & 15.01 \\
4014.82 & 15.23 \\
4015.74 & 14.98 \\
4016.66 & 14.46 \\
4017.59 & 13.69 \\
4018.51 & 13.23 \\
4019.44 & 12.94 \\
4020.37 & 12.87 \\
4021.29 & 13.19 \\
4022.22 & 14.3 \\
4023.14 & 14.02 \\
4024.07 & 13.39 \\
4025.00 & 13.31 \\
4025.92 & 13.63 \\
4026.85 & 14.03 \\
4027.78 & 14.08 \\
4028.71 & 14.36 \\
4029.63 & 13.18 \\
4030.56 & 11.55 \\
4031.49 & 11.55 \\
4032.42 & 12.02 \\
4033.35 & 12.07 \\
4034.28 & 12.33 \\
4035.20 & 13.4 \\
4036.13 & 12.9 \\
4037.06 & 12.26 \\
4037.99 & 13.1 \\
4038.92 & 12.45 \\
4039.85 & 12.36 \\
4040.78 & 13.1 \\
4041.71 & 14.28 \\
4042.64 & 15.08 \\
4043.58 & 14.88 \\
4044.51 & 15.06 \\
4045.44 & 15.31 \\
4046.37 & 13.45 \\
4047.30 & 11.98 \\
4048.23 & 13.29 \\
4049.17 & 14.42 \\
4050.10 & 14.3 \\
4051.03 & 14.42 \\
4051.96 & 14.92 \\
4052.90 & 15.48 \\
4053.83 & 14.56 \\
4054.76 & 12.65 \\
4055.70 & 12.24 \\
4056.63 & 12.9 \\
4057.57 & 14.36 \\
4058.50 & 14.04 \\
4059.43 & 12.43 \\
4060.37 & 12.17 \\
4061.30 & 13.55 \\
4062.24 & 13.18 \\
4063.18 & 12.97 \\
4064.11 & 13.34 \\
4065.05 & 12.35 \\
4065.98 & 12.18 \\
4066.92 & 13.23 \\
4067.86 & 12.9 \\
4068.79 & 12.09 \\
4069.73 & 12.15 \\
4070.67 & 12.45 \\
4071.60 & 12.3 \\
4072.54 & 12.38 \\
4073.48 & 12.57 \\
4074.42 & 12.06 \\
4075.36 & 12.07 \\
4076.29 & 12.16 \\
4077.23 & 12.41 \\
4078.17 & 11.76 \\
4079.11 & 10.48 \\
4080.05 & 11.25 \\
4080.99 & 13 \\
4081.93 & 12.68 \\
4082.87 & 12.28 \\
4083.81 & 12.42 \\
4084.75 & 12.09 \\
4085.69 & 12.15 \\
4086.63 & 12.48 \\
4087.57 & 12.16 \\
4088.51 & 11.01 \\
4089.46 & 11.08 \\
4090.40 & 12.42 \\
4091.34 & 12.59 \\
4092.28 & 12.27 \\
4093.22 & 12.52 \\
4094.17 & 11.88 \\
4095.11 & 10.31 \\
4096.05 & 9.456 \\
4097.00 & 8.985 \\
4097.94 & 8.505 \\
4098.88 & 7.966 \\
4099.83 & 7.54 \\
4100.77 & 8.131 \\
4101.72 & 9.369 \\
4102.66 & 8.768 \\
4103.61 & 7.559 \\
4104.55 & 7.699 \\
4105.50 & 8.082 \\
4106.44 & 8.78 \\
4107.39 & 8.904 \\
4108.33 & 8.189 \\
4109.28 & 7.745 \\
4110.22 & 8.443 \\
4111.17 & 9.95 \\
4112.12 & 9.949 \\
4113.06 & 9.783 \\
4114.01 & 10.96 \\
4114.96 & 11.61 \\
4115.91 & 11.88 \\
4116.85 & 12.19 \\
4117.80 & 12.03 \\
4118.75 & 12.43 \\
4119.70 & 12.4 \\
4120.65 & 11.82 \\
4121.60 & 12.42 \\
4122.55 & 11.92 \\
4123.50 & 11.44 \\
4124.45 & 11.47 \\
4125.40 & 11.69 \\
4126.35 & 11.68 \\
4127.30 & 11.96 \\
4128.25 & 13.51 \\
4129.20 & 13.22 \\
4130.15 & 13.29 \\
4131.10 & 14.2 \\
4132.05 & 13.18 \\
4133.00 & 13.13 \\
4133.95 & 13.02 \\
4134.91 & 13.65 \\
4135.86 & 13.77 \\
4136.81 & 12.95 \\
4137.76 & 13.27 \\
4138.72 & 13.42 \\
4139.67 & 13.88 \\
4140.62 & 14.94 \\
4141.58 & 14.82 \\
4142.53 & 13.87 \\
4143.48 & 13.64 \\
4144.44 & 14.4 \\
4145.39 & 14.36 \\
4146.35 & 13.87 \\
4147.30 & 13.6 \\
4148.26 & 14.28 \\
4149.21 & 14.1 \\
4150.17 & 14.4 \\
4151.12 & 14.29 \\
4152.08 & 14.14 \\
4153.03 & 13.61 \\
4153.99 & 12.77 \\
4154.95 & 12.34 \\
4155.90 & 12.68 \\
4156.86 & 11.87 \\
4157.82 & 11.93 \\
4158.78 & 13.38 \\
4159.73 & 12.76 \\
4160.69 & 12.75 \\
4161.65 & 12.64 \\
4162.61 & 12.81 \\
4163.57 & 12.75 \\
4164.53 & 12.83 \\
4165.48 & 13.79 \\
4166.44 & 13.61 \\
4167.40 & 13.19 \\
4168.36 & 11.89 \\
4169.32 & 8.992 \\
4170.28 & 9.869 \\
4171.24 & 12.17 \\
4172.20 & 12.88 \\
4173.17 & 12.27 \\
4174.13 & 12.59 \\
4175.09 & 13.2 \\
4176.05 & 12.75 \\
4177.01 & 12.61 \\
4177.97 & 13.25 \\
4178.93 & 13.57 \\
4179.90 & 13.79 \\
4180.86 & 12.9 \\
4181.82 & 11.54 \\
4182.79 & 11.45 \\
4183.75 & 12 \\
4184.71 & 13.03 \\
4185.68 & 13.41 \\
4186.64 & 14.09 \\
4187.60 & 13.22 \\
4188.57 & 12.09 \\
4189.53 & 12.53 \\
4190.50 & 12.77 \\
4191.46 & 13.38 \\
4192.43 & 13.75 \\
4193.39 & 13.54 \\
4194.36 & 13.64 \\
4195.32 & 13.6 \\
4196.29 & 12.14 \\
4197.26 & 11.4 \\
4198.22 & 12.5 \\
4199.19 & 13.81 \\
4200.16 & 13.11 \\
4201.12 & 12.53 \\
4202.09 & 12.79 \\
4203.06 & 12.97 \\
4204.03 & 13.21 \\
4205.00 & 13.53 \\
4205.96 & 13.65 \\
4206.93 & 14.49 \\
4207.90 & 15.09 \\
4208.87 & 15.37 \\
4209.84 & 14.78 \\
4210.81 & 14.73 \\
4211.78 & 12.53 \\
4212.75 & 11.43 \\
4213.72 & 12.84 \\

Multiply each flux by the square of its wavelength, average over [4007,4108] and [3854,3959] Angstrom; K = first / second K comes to 1.2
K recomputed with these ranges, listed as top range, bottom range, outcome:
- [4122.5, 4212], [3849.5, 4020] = 1.27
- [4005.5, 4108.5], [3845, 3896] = 1.16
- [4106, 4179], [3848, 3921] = 1.22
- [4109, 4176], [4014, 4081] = 1.00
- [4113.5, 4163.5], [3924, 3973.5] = 1.36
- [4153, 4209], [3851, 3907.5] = 1.29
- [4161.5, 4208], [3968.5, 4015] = 1.21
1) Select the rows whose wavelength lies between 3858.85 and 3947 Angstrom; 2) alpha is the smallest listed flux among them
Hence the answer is 6.16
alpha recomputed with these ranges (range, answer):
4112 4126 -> 9.783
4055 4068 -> 12.17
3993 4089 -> 10.48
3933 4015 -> 5.361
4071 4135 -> 7.54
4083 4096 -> 10.31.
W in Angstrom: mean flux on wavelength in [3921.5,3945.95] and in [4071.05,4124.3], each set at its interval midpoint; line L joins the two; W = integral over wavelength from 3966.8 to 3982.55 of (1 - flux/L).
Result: 4.0 Angstrom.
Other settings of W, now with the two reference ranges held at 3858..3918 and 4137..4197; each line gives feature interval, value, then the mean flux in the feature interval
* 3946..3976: 4.5 Angstrom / 10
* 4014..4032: -2.1 Angstrom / 13.6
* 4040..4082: -2.5 Angstrom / 13.1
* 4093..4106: 3.8 Angstrom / 8.98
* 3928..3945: 2.2 Angstrom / 10.2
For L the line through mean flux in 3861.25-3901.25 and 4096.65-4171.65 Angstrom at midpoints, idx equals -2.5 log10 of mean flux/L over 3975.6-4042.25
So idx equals -0.12 mag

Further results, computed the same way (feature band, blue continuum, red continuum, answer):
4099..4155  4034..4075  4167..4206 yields 0.09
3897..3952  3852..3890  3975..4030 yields 0.15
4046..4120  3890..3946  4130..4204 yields 0.05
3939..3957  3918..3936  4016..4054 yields -0.07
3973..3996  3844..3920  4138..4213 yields 0.13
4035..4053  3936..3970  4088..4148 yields -0.22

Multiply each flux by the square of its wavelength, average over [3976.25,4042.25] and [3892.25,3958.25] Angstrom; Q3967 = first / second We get 1.2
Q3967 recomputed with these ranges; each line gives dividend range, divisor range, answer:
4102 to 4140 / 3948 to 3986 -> 1.23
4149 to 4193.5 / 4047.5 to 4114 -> 1.16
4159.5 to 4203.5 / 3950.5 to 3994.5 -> 1.37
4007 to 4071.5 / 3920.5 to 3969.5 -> 1.29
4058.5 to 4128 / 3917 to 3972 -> 1.12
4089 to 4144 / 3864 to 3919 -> 1.15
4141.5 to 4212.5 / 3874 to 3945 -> 1.44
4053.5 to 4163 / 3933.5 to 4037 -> 1.09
